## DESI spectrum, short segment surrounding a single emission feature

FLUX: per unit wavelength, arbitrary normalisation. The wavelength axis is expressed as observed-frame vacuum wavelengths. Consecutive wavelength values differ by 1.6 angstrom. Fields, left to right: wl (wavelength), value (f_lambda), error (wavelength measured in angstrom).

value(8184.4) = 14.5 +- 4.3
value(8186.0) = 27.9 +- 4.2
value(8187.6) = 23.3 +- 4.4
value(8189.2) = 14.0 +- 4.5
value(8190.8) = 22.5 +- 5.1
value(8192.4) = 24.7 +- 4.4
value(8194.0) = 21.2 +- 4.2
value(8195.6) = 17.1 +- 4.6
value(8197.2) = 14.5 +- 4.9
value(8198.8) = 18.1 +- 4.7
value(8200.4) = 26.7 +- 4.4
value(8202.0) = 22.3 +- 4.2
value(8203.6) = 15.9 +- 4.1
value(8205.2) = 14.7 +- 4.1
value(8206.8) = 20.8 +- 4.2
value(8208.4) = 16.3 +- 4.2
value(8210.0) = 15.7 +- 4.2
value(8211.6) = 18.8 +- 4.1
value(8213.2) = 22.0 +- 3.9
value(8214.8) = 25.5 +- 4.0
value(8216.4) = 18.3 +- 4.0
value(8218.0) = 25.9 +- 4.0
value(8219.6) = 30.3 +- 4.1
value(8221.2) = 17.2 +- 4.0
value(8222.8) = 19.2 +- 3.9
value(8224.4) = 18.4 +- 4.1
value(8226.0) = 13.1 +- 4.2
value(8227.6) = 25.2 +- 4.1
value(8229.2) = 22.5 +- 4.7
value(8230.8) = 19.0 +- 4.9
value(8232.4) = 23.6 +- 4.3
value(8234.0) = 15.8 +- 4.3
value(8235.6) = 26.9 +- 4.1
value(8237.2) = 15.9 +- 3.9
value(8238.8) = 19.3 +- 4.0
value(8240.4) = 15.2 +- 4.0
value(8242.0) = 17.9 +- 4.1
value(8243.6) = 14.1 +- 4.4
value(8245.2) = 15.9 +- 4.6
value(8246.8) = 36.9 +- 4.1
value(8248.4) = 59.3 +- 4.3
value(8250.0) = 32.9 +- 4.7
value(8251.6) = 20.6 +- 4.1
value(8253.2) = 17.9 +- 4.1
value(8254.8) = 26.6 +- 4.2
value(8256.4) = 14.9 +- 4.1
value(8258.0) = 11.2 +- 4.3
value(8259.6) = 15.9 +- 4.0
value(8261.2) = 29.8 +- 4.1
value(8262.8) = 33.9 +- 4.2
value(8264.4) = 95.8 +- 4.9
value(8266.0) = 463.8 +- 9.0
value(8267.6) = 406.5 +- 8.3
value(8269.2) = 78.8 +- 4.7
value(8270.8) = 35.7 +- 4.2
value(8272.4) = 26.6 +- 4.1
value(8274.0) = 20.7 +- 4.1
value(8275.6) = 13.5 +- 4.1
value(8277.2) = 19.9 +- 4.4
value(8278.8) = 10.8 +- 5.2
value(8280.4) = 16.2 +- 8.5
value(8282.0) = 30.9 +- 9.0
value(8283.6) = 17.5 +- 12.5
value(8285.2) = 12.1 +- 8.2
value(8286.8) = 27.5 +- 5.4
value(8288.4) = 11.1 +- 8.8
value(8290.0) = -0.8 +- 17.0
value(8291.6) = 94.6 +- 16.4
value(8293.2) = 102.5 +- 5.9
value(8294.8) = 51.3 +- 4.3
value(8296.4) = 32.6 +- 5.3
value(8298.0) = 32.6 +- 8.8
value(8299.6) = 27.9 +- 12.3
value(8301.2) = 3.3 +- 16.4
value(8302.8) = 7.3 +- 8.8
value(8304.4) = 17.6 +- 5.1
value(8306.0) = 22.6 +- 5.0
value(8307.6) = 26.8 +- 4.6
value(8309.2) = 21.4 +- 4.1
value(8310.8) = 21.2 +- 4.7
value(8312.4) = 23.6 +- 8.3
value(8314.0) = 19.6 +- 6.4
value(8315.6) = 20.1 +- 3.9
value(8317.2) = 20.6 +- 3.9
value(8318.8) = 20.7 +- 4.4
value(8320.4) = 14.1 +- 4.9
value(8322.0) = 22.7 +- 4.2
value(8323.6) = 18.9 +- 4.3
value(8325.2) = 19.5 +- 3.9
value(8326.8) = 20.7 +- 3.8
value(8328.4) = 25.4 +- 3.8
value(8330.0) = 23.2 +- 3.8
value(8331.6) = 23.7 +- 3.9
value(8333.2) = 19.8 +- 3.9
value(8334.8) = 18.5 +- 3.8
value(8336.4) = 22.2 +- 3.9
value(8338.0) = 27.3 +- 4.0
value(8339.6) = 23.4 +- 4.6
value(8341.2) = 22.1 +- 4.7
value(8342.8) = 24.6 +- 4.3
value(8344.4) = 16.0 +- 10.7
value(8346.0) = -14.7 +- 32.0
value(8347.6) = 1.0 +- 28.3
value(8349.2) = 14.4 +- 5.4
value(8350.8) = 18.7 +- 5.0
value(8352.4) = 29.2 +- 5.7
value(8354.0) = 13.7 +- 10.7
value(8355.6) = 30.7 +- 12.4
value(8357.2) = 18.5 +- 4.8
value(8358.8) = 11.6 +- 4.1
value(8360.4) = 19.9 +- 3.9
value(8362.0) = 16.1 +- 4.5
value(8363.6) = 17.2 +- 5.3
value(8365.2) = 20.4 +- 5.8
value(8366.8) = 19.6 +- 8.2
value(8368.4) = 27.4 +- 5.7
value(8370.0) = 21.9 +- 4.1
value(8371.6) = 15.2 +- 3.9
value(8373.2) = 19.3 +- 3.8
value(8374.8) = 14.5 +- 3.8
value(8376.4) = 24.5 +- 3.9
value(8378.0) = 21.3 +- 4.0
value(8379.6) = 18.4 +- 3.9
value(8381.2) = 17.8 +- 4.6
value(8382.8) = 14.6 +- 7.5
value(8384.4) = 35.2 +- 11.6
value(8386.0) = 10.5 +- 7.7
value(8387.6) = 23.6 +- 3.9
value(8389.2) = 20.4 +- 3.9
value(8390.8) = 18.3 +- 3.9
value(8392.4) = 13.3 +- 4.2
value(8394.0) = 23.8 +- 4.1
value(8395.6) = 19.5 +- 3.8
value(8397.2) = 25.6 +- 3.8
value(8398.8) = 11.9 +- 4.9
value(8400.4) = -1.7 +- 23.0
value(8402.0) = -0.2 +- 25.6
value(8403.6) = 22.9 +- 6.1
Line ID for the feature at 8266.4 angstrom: H-alpha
